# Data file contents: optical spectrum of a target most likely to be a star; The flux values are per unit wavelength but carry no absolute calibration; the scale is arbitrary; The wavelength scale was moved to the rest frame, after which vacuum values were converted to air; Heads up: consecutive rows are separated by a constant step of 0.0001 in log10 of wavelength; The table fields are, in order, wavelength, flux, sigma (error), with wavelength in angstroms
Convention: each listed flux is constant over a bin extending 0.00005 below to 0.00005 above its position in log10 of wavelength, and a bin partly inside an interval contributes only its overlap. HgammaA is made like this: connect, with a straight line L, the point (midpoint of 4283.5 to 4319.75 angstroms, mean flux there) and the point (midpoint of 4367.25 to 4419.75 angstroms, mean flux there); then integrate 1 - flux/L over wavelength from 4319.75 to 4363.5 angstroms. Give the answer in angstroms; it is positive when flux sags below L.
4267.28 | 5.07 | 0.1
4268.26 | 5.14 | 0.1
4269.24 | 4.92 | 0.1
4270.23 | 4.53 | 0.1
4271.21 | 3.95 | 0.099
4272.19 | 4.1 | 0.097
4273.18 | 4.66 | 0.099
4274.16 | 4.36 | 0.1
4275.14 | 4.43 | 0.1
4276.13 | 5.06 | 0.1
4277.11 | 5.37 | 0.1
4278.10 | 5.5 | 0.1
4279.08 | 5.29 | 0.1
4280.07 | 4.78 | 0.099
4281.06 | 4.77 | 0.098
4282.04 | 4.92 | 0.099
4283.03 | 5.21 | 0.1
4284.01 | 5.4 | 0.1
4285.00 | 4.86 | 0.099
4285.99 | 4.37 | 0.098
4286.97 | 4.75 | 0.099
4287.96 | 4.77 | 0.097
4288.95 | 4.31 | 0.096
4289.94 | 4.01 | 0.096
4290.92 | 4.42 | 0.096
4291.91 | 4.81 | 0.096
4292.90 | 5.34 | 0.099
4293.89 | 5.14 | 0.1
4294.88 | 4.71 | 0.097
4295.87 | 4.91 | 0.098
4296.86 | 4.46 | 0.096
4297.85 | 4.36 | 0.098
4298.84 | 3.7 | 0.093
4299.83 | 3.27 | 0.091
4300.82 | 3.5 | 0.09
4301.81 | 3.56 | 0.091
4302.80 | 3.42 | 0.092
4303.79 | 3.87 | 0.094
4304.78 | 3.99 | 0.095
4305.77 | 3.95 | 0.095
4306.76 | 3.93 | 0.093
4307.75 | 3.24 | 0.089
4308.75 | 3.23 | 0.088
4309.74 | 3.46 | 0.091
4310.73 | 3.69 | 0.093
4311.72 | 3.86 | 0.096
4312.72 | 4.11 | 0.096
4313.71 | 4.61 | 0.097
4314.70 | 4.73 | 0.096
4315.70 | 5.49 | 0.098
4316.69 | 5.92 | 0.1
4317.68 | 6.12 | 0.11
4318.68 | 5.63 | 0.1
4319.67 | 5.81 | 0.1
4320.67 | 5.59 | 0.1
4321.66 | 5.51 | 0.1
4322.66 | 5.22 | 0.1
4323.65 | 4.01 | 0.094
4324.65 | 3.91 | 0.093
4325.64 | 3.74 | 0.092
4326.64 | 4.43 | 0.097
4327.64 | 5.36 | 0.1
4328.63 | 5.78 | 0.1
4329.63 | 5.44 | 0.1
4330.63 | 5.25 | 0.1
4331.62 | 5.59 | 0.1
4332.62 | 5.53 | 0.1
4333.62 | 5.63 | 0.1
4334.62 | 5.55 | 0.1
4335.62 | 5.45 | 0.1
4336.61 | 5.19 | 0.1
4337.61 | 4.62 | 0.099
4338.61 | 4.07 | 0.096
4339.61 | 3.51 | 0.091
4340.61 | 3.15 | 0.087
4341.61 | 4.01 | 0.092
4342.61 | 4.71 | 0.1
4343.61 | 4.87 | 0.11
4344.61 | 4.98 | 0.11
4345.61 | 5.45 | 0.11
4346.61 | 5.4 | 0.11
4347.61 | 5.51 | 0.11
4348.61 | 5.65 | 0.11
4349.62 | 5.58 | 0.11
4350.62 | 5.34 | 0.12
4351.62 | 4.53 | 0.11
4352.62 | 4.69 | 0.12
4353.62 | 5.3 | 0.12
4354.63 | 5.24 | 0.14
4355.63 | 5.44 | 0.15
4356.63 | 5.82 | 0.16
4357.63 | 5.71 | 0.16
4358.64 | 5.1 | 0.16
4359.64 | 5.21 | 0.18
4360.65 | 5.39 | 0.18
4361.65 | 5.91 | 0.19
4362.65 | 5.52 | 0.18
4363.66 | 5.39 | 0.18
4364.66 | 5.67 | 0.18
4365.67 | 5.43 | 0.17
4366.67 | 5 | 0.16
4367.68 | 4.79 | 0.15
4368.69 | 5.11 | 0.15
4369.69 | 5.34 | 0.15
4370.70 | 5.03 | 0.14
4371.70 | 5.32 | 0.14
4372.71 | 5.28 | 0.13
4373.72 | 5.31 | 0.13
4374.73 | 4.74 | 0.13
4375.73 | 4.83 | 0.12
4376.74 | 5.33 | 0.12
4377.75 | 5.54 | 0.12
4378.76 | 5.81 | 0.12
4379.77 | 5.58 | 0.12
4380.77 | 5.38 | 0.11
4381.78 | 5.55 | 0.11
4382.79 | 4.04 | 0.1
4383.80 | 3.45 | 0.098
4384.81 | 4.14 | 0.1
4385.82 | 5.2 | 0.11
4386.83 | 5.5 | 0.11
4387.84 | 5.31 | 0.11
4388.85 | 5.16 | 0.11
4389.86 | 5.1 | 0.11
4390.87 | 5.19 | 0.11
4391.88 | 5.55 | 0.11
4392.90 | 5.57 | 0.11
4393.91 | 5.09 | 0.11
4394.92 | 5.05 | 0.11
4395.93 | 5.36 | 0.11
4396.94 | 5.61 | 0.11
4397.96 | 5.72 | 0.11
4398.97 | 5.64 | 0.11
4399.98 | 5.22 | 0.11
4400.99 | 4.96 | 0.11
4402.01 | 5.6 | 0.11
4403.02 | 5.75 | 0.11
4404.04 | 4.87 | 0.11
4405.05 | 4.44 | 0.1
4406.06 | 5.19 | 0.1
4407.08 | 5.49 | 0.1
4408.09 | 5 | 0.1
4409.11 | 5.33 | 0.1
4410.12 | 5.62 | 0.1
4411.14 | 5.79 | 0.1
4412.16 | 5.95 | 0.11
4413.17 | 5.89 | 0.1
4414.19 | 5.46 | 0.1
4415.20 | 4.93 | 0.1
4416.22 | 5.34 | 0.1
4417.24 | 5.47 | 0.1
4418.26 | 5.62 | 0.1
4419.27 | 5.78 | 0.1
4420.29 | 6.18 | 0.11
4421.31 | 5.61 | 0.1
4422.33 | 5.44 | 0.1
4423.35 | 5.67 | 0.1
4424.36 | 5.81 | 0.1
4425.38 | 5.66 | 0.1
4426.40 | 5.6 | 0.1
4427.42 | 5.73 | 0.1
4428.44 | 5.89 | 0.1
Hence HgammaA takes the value -2.73 angstroms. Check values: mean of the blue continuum 4.41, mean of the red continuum 5.26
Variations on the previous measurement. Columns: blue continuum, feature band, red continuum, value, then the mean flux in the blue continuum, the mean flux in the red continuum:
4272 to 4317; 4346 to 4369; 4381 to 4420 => -1.9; 4.44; 5.27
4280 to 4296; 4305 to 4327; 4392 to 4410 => 1.7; 4.79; 5.3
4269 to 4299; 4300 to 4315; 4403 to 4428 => 3.3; 4.72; 5.5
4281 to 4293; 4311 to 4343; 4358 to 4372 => 0.7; 4.75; 5.3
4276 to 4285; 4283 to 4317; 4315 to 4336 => 5.8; 5.13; 5.28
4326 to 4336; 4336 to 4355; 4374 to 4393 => 1.7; 5.37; 5.1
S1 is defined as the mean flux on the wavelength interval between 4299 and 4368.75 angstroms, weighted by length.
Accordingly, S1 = 4.83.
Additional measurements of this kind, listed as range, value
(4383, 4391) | 4.84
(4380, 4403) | 5.17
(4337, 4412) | 5.15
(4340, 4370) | 5.17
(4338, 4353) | 4.76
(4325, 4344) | 4.83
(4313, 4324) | 5.33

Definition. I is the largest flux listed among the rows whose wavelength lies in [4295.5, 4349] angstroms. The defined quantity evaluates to 6.12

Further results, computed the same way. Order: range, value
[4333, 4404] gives 5.91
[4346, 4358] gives 5.82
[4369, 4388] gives 5.81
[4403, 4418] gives 5.95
